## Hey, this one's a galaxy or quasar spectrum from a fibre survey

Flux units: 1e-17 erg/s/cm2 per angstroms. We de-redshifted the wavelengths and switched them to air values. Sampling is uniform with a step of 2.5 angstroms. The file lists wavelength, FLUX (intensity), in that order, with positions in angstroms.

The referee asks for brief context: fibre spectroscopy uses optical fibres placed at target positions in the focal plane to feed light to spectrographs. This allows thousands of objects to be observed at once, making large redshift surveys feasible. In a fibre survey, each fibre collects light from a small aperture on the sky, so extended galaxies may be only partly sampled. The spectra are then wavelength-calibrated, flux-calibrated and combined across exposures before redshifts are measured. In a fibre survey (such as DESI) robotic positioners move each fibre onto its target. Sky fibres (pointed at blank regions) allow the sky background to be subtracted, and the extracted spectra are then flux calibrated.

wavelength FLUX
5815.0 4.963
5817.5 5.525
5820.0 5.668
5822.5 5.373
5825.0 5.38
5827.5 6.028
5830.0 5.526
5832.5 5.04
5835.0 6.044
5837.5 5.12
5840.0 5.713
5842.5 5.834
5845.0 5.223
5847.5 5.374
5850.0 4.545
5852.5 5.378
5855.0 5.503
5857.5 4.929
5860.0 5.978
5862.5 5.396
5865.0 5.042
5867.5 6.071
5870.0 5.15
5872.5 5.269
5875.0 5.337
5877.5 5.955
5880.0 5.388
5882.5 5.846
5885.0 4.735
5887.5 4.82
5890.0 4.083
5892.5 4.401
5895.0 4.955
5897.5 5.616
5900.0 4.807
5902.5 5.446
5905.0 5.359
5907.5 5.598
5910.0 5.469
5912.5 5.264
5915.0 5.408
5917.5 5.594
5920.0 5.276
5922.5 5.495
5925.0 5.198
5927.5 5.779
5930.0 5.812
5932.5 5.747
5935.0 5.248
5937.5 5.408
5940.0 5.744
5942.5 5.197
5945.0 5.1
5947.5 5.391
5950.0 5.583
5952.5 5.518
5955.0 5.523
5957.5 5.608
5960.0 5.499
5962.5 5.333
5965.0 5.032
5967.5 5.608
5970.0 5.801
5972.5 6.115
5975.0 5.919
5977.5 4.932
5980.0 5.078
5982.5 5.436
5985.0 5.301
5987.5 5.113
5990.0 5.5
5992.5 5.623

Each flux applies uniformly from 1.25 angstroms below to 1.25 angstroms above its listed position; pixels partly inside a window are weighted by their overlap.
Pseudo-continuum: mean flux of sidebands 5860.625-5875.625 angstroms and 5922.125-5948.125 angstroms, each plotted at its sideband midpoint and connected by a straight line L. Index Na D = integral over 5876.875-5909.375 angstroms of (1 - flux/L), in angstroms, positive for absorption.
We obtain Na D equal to 1.69 angstroms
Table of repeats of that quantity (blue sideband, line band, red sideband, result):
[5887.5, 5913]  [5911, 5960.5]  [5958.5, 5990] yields -2.1 angstroms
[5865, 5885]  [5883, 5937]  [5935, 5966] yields 1.9 angstroms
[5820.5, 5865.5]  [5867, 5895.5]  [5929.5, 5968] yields 1.5 angstroms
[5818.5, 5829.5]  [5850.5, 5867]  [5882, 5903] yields -0.3 angstroms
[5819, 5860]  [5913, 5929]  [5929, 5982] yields 0.0 angstroms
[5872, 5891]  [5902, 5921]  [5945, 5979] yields -0.4 angstroms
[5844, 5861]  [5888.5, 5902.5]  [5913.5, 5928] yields 1.4 angstroms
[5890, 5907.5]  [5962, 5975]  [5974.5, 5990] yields -0.9 angstroms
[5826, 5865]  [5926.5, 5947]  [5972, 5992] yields -0.3 angstroms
